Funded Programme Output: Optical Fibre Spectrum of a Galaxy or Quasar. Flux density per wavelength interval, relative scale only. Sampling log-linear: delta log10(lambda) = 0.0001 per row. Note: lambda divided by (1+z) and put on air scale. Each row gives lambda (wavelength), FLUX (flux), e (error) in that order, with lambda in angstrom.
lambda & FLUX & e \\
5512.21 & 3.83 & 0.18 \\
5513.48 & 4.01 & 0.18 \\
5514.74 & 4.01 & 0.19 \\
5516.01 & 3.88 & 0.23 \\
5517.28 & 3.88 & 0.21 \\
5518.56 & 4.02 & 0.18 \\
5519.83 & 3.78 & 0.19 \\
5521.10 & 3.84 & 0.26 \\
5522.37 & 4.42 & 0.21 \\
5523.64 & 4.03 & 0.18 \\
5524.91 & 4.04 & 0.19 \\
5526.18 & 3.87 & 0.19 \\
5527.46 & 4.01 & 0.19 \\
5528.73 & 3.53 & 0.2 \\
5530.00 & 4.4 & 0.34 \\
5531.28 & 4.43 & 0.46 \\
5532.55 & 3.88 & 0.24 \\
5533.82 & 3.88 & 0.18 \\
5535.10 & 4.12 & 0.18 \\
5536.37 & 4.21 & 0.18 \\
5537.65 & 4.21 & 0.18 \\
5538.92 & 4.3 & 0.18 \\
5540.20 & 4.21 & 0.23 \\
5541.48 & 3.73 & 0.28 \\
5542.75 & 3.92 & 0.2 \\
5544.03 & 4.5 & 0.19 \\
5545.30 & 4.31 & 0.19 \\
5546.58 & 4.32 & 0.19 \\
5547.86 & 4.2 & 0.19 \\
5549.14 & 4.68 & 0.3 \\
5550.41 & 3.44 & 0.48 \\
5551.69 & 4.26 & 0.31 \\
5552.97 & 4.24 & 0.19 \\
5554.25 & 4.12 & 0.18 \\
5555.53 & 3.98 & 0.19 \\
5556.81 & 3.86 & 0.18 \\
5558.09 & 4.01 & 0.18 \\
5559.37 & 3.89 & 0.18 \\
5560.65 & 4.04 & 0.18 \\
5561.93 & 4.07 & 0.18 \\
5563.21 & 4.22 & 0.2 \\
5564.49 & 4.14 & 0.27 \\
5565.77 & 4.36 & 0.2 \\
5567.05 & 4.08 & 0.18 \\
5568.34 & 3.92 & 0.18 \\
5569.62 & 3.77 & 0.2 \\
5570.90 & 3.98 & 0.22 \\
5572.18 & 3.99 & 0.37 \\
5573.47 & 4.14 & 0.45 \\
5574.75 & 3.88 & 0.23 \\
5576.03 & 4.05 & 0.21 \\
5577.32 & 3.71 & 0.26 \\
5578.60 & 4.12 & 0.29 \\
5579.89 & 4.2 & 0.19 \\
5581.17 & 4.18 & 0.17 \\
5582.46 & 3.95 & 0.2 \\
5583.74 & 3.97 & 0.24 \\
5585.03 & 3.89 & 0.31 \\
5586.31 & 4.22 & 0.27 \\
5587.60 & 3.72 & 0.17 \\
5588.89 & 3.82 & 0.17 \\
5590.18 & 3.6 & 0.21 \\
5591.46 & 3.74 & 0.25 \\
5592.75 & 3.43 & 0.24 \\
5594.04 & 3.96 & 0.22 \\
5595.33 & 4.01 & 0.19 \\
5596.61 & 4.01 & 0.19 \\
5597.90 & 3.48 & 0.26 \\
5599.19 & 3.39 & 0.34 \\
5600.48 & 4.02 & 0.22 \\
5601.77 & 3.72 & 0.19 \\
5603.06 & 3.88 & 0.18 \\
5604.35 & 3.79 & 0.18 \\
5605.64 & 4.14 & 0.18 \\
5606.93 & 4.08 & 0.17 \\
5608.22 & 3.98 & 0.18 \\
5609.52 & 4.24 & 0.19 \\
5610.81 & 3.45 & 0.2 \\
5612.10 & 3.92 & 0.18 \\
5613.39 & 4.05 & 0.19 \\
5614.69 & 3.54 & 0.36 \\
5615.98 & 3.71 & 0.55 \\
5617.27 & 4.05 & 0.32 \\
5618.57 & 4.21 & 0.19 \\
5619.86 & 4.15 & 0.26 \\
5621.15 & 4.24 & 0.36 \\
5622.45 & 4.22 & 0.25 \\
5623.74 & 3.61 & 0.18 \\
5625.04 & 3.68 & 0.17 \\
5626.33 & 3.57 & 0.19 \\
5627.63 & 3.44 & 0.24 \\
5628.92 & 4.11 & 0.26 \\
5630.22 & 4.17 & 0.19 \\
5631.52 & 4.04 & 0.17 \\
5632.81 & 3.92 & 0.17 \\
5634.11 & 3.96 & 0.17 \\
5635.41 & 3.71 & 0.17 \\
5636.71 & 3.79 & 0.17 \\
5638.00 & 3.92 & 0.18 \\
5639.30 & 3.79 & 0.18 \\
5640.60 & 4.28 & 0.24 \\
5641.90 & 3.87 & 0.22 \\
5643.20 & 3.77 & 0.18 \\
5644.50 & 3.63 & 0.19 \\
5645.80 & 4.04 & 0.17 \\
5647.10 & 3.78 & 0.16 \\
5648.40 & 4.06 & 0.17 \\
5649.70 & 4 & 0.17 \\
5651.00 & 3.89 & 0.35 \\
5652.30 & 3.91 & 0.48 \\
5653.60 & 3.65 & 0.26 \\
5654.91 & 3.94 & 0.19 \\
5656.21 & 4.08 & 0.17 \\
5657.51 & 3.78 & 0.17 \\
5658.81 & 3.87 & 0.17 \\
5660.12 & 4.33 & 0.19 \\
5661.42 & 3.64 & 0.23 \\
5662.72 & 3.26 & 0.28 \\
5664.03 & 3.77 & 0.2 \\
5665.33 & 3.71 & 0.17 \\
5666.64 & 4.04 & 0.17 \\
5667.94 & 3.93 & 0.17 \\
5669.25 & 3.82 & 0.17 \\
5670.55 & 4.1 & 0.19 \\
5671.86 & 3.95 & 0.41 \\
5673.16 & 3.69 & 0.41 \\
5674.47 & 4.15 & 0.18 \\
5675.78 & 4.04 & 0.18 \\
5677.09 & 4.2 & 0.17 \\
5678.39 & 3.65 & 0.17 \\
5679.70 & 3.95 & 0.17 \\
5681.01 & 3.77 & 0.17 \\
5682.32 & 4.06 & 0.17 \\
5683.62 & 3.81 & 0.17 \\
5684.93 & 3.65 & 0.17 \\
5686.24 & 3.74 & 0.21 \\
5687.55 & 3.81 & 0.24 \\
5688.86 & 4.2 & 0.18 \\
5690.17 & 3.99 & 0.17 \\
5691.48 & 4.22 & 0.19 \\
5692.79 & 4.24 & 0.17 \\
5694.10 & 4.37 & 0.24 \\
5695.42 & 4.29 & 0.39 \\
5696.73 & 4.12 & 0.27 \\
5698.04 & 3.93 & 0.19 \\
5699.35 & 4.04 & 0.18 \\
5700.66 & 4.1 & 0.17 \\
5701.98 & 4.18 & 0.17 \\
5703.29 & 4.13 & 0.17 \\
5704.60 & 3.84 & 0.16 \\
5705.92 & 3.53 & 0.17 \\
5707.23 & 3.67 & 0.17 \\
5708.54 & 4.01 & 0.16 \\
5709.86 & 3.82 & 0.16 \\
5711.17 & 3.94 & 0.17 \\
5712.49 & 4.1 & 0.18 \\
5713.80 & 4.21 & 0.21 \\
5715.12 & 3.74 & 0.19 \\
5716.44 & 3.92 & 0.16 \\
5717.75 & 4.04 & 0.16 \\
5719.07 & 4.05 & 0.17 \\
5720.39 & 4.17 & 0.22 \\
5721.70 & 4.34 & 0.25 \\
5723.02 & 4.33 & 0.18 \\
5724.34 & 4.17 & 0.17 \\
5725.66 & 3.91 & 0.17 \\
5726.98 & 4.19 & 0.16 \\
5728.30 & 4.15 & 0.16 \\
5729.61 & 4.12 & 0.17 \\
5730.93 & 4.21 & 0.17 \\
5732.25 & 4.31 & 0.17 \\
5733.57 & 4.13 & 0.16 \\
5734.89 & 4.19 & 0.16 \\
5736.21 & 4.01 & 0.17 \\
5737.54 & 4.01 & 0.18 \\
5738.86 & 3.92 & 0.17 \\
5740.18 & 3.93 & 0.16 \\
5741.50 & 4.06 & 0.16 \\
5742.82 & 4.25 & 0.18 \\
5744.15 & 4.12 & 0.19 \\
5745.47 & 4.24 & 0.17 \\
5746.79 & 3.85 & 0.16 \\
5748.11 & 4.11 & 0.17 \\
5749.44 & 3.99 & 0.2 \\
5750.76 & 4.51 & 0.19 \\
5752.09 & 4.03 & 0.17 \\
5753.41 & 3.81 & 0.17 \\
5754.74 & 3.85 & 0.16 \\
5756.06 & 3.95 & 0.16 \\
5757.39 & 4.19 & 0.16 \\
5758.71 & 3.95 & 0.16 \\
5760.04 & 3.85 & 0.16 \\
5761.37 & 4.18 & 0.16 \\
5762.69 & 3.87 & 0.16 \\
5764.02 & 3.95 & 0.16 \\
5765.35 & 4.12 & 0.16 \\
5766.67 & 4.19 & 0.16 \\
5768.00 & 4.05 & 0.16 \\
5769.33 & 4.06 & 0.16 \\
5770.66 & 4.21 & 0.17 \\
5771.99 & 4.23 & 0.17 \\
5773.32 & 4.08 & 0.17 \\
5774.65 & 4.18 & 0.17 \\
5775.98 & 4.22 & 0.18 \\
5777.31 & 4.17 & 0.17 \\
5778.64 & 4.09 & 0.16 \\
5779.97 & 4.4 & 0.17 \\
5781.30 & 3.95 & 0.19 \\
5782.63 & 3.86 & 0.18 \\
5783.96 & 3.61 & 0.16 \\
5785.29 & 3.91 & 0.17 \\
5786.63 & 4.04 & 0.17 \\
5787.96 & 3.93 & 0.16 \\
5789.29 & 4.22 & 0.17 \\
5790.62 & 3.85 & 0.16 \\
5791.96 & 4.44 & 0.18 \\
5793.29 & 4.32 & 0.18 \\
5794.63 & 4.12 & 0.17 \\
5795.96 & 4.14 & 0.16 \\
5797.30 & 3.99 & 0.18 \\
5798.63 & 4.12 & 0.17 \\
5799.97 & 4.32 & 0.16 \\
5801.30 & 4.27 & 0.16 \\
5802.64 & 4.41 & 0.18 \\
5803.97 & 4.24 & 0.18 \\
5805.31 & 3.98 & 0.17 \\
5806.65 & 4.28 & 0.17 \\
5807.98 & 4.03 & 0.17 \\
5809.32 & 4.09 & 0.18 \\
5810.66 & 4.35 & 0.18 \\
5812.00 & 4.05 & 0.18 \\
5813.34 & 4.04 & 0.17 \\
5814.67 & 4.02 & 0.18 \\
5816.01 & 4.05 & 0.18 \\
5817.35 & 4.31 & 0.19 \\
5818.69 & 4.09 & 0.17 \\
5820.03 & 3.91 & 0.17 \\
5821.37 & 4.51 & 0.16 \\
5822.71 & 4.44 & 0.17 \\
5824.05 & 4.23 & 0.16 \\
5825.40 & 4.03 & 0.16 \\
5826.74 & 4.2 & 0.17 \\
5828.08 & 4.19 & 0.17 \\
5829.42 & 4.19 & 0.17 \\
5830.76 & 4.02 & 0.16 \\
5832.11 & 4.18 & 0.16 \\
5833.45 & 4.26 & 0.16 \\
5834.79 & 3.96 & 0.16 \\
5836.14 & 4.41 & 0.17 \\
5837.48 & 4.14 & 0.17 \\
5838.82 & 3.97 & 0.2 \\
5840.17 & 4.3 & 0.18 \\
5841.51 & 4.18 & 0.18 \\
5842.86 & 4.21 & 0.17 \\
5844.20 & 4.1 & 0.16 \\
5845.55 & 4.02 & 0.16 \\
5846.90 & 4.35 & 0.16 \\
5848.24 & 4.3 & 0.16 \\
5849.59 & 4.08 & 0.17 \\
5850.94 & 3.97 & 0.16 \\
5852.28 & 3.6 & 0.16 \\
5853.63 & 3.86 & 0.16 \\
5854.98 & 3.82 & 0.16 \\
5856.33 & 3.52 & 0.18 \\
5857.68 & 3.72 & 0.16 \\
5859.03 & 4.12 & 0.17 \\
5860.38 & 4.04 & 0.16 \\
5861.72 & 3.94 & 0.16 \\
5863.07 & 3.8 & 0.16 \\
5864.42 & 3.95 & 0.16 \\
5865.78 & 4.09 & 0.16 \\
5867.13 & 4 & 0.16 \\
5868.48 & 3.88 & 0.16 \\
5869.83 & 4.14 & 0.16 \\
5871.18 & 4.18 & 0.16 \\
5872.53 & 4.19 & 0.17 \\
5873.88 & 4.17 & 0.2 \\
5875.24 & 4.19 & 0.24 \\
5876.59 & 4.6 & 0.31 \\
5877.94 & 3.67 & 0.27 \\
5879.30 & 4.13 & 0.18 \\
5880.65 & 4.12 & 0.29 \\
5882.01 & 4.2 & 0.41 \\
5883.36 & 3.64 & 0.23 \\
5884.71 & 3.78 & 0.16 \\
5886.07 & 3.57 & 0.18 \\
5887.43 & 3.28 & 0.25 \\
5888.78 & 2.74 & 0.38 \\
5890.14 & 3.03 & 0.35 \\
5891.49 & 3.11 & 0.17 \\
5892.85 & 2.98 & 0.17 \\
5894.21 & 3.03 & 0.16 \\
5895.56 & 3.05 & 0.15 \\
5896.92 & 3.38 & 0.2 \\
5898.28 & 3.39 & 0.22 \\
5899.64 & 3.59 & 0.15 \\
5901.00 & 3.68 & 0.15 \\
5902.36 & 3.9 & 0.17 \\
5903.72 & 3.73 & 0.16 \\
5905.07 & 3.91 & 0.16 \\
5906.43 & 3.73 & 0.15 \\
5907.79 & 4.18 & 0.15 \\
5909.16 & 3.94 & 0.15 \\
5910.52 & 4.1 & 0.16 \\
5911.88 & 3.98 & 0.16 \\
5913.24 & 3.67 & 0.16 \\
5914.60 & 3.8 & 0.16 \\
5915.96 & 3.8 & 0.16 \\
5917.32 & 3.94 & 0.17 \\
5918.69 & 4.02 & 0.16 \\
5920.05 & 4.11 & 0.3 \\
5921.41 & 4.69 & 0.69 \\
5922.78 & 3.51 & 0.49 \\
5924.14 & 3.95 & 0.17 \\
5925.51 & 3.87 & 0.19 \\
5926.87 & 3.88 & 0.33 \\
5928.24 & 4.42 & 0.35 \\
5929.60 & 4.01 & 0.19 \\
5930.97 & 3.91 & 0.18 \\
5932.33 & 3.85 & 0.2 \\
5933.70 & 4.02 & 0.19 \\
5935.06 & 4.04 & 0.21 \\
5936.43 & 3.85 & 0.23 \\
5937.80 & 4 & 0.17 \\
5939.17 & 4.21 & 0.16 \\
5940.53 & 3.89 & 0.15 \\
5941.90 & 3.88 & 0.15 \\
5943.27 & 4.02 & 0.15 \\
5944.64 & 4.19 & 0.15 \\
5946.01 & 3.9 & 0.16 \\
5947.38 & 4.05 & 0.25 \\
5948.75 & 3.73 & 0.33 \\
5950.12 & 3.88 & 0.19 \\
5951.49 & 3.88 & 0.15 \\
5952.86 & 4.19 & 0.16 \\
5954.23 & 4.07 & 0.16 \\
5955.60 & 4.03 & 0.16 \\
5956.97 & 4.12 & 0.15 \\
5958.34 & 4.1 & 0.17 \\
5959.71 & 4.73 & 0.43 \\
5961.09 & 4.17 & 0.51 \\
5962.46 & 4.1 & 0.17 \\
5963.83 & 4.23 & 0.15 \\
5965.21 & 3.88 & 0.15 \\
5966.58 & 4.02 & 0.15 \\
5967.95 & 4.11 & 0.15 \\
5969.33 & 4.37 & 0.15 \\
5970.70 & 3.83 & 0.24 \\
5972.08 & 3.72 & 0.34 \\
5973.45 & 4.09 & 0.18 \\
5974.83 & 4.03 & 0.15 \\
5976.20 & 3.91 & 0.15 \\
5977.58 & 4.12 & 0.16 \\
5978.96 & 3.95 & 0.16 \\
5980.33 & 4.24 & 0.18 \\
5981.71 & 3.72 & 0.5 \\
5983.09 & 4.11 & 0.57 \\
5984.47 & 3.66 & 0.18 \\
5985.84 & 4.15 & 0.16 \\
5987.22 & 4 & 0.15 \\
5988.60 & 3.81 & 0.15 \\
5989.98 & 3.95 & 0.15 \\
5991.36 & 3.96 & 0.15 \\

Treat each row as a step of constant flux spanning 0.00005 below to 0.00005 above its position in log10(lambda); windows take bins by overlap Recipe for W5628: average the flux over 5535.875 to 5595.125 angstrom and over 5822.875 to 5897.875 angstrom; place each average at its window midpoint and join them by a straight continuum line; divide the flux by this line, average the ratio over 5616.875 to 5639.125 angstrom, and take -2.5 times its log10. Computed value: 0.022 mag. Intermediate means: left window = 4.03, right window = 3.91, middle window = 3.92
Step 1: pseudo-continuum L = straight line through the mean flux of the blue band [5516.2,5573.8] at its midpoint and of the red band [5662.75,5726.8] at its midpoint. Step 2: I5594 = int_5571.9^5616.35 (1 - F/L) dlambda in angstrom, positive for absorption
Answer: 1.7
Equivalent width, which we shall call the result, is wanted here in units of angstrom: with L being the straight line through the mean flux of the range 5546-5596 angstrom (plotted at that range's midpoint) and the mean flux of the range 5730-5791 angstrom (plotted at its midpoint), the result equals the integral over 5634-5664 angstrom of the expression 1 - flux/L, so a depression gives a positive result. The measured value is 1.2 angstrom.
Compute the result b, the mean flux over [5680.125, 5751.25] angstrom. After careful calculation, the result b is 4.05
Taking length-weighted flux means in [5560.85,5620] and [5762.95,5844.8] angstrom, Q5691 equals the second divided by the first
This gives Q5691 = 1.05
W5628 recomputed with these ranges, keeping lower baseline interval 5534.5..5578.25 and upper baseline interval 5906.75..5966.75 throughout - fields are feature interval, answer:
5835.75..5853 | -0.02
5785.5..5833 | -0.03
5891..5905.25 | 0.18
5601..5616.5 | 0.05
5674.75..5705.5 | 0.01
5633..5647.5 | 0.05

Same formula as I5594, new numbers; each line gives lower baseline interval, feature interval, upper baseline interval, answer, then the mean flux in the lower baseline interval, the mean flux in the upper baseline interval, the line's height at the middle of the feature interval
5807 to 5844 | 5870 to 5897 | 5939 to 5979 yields 2.9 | 4.16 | 4.05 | 4.11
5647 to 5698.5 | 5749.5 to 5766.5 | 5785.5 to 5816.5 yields 0.2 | 3.94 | 4.14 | 4.07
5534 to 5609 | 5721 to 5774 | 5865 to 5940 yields -2.4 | 4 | 3.83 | 3.91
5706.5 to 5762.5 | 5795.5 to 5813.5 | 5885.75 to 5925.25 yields -1.3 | 4.06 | 3.65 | 3.89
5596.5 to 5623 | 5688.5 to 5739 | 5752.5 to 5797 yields -0.9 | 3.91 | 4.06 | 4.01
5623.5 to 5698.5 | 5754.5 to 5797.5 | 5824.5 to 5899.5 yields -1.9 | 3.91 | 3.89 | 3.9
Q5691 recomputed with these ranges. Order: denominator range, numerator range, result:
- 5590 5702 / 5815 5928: 1.00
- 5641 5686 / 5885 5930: 0.95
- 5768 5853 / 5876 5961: 0.93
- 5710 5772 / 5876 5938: 0.93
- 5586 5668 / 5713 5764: 1.05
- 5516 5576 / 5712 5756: 1.01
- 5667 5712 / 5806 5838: 1.05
